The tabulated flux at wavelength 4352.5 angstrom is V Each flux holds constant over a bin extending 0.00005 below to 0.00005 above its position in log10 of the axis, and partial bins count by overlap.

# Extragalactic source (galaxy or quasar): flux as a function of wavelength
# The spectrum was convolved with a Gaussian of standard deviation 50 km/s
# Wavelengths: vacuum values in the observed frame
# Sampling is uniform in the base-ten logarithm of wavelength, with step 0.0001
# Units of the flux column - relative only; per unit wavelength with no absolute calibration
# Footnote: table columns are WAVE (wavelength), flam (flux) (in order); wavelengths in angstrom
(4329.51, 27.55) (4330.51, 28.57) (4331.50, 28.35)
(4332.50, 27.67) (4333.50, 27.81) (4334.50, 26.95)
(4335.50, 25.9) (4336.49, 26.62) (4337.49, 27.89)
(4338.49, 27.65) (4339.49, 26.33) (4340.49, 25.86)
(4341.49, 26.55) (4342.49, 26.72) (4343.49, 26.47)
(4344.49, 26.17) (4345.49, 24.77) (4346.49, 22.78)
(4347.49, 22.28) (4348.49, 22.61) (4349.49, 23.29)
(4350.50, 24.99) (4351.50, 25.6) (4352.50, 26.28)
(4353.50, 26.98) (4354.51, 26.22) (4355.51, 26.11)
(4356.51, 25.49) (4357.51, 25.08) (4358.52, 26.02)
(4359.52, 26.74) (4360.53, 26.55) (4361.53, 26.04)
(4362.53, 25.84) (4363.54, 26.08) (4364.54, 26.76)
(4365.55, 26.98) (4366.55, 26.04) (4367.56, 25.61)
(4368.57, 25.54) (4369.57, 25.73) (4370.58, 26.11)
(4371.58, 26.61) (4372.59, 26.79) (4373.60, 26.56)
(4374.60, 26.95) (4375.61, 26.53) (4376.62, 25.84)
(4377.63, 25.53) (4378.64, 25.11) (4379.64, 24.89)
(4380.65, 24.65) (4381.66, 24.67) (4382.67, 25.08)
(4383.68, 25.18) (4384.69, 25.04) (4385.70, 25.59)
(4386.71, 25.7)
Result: 26.28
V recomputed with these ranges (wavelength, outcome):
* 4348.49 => 22.61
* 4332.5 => 27.67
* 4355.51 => 26.11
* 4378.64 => 25.11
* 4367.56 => 25.61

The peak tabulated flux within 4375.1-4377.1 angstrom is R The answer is 26.53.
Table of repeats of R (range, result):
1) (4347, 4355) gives 26.98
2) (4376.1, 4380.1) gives 25.84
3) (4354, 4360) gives 26.74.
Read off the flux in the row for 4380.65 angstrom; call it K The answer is 24.65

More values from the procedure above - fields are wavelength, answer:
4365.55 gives 26.98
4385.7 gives 25.59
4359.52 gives 26.74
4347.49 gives 22.28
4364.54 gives 26.76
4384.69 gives 25.04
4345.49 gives 24.77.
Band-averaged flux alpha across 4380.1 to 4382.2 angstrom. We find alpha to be 24.6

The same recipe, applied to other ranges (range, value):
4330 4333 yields 28.2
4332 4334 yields 27.7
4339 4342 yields 26.2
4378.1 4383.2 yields 24.9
